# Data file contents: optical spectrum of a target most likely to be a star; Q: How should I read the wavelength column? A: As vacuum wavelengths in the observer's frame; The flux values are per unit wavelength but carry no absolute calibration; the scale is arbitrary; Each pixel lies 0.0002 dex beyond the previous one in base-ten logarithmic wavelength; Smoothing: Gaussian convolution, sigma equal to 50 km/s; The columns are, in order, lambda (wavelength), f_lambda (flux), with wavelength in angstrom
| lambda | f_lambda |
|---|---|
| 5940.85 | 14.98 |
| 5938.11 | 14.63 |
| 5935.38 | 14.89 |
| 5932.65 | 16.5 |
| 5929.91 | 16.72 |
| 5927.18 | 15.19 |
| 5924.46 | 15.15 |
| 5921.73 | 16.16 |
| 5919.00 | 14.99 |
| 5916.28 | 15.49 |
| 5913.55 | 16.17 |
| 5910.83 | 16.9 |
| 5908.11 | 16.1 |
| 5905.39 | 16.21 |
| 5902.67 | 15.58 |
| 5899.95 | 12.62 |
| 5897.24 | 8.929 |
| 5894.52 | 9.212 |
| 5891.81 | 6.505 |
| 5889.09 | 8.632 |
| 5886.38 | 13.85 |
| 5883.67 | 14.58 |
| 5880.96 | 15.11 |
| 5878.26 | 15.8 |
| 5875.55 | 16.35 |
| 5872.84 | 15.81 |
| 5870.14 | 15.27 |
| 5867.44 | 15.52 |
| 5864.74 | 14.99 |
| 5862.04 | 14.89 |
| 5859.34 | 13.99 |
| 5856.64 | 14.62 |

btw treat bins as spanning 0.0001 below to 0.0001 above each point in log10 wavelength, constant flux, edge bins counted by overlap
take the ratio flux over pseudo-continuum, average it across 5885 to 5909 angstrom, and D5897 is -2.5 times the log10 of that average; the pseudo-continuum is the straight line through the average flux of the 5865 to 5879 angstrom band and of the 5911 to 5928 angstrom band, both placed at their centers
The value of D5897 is 0.300 mag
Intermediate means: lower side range 15.7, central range 11.9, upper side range 15.6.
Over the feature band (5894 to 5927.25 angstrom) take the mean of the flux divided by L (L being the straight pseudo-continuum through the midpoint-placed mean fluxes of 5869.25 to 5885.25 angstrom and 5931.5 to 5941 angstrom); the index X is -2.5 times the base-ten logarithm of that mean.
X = 0.05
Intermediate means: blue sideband 15.5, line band 14.6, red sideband 15.3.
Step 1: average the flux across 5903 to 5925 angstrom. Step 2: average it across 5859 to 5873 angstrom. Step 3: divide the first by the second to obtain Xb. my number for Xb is 1.05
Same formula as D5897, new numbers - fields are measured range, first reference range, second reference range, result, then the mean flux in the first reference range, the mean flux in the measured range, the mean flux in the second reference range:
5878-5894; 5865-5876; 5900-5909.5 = 0.281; 15.6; 12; 15.5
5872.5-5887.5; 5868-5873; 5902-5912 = 0.031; 15.5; 15.2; 16.2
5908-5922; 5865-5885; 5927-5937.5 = -0.016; 15.5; 15.9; 15.8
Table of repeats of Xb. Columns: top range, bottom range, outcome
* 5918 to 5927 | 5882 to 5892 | 1.34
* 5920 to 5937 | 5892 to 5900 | 1.69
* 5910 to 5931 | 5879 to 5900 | 1.41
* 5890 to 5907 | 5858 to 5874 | 0.76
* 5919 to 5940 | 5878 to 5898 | 1.36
